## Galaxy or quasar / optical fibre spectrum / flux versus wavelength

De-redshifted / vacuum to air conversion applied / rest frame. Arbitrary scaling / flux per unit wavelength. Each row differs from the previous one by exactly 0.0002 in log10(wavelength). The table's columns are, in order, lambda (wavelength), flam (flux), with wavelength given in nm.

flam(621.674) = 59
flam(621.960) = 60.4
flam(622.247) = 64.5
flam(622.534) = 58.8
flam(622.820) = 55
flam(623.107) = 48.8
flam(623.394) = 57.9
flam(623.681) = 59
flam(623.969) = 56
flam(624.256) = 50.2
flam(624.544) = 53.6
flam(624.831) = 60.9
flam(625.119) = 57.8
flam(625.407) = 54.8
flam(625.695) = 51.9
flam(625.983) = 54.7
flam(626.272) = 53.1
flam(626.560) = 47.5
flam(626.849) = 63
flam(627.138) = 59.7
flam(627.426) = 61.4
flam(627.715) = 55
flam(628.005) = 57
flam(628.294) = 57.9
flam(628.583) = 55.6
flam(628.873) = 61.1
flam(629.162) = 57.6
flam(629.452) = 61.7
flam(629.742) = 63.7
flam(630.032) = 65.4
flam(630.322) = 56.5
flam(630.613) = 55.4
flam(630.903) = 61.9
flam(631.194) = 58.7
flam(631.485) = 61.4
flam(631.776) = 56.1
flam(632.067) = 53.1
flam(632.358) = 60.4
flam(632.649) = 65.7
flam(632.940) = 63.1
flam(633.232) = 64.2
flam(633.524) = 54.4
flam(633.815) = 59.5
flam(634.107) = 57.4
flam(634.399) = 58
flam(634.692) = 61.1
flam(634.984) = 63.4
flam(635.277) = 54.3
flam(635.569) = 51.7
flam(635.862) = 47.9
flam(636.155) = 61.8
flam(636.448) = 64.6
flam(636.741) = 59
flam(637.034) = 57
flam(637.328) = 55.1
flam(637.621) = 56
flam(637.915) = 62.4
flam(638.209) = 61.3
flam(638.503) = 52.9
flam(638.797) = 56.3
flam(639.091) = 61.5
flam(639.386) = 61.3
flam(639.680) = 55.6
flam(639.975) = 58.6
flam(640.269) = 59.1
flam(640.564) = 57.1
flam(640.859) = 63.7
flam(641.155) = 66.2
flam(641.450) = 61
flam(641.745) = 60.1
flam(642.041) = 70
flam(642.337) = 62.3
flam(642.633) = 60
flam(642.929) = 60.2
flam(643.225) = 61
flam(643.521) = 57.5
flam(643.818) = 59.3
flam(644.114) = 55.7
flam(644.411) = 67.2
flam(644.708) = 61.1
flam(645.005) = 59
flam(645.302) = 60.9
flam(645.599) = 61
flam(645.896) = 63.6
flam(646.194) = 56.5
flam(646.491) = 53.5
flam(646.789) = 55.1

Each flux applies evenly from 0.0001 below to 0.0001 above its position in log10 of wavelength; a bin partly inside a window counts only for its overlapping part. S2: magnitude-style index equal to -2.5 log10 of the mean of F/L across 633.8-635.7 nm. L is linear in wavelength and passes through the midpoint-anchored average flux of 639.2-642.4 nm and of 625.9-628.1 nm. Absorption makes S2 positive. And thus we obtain 0.02 mag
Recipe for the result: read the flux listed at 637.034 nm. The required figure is 57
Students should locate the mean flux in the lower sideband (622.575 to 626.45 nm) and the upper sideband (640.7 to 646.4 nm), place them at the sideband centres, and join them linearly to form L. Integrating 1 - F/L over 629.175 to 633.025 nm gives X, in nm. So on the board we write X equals -0.20 nm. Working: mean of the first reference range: 54.9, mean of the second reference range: 61.3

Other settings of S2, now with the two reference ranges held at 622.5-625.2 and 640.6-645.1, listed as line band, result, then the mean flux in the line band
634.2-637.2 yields 0.03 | 57.8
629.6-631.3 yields -0.05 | 60.3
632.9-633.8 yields -0.03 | 60.1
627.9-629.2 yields -0.02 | 57.9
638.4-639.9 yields 0.05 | 57.7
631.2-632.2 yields 0.02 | 57.1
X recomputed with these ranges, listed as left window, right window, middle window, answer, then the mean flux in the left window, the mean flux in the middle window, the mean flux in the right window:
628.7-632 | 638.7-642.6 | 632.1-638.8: 0.20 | 59.7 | 58.5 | 61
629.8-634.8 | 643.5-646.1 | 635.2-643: 0.13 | 59.6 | 59.2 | 60.6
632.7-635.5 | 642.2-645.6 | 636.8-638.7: 0.07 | 59.5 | 57.5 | 60.4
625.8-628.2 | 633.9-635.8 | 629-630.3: -0.11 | 56.4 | 61.6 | 57.3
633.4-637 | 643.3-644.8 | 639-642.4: -0.12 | 57.8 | 61.3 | 60.2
